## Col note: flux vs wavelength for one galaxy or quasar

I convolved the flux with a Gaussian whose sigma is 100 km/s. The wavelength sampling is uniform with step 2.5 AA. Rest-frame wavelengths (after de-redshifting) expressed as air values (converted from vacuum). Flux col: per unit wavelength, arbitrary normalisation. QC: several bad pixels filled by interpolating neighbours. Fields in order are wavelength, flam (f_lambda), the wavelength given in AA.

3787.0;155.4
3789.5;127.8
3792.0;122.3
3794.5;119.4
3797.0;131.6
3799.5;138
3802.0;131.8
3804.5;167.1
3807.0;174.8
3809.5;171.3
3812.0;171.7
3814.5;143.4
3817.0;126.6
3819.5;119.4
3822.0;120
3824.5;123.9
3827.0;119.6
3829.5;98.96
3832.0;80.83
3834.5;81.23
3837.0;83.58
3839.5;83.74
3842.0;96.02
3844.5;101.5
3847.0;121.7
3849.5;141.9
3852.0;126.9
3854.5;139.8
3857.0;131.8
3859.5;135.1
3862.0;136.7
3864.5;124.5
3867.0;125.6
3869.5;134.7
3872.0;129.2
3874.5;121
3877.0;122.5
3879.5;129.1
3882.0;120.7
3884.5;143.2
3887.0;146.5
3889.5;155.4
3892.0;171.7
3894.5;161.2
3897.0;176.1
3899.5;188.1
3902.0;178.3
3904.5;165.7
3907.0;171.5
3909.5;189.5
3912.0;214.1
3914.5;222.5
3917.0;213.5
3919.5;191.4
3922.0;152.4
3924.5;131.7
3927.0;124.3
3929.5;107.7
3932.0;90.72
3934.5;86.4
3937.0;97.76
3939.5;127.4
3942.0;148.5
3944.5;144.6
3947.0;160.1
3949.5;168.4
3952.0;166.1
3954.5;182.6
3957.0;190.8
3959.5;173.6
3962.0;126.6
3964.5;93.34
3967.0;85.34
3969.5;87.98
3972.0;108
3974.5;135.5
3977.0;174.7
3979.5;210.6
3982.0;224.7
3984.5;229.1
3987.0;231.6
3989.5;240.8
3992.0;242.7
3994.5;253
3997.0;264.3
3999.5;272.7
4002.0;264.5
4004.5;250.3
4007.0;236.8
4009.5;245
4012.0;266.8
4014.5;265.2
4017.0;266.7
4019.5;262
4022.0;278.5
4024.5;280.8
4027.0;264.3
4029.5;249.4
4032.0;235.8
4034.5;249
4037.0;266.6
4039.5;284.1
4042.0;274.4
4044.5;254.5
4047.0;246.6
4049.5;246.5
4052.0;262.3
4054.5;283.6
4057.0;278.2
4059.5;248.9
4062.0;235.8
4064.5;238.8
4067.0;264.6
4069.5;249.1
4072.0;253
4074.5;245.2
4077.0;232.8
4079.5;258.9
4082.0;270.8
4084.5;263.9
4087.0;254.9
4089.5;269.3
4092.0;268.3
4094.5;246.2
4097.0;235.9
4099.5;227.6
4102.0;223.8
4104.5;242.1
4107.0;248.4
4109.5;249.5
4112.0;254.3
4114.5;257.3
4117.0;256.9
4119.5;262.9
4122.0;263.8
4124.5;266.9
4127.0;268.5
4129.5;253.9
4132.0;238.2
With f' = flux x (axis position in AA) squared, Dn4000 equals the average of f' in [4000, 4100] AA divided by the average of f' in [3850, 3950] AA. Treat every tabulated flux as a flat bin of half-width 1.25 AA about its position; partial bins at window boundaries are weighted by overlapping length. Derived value 1.9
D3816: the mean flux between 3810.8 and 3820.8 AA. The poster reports 140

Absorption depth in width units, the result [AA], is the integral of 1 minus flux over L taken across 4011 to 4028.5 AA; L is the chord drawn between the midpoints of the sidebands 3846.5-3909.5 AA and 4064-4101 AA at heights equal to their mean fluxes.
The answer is -4.0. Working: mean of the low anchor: 145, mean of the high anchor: 252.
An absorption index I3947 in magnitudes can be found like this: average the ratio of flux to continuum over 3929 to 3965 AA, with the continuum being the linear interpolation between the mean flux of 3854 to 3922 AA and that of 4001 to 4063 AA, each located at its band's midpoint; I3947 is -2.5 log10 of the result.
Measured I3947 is 0.39 mag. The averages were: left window 157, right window 260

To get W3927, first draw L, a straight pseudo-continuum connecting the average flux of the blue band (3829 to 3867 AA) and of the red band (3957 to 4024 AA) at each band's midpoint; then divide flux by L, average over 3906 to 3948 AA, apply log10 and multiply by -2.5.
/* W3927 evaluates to 0.10 mag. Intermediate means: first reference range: 113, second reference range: 212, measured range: 151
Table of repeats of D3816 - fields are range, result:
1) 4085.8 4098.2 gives 255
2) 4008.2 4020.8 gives 261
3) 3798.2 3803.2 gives 135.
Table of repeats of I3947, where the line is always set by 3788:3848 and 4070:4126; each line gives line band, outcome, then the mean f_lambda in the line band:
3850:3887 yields 0.12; 131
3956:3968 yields 0.38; 134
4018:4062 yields -0.16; 262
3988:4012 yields -0.22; 253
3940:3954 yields 0.16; 157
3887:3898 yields -0.04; 164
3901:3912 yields -0.10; 181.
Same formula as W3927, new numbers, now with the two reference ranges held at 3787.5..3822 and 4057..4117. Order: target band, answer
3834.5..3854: 0.412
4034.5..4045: -0.158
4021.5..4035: -0.141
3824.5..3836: 0.469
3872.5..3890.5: 0.269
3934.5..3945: 0.490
